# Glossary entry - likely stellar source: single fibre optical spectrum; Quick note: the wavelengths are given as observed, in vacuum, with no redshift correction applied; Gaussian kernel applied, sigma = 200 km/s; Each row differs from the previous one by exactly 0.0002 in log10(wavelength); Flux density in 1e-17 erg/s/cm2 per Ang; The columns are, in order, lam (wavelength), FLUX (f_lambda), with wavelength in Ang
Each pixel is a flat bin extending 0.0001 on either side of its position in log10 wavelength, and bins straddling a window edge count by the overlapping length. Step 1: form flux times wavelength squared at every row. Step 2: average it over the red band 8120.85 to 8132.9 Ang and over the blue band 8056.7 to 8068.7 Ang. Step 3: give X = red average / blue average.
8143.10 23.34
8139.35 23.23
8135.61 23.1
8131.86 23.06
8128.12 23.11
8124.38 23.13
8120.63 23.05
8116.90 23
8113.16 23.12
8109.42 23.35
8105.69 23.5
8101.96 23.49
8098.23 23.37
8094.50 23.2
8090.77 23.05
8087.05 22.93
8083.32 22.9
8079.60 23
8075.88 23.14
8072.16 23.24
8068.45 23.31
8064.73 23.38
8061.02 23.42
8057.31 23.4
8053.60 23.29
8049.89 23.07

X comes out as 1.00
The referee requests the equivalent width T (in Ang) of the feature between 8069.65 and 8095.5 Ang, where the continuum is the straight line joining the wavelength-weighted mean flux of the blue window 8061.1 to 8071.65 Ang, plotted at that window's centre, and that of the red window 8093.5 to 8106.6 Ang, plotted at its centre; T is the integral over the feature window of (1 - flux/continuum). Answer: 0.3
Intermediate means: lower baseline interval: 23.4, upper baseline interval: 23.4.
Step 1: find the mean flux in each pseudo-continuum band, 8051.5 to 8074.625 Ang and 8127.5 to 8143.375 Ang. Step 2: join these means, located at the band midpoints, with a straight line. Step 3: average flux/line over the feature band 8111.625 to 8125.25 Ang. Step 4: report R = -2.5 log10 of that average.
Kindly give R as 0.01 mag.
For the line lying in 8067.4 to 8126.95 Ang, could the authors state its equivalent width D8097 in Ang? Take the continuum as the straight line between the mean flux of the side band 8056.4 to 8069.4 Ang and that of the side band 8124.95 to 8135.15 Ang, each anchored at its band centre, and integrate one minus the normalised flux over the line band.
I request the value 0.2 Ang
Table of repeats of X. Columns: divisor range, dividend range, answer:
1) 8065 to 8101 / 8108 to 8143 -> 1.01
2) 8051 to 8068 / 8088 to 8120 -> 1.01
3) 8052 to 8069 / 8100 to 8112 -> 1.01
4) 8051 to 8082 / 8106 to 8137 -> 1.01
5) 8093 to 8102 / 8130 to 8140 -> 1.00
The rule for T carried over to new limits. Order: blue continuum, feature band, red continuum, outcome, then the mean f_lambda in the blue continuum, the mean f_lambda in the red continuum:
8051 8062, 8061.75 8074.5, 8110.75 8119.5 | 0.0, 23.3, 23.1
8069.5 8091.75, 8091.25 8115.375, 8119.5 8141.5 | -0.2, 23.1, 23.1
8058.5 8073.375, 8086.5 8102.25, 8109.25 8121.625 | 0.0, 23.4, 23.1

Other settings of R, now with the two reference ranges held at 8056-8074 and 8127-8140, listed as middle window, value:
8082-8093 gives 0.015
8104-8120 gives -0.001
